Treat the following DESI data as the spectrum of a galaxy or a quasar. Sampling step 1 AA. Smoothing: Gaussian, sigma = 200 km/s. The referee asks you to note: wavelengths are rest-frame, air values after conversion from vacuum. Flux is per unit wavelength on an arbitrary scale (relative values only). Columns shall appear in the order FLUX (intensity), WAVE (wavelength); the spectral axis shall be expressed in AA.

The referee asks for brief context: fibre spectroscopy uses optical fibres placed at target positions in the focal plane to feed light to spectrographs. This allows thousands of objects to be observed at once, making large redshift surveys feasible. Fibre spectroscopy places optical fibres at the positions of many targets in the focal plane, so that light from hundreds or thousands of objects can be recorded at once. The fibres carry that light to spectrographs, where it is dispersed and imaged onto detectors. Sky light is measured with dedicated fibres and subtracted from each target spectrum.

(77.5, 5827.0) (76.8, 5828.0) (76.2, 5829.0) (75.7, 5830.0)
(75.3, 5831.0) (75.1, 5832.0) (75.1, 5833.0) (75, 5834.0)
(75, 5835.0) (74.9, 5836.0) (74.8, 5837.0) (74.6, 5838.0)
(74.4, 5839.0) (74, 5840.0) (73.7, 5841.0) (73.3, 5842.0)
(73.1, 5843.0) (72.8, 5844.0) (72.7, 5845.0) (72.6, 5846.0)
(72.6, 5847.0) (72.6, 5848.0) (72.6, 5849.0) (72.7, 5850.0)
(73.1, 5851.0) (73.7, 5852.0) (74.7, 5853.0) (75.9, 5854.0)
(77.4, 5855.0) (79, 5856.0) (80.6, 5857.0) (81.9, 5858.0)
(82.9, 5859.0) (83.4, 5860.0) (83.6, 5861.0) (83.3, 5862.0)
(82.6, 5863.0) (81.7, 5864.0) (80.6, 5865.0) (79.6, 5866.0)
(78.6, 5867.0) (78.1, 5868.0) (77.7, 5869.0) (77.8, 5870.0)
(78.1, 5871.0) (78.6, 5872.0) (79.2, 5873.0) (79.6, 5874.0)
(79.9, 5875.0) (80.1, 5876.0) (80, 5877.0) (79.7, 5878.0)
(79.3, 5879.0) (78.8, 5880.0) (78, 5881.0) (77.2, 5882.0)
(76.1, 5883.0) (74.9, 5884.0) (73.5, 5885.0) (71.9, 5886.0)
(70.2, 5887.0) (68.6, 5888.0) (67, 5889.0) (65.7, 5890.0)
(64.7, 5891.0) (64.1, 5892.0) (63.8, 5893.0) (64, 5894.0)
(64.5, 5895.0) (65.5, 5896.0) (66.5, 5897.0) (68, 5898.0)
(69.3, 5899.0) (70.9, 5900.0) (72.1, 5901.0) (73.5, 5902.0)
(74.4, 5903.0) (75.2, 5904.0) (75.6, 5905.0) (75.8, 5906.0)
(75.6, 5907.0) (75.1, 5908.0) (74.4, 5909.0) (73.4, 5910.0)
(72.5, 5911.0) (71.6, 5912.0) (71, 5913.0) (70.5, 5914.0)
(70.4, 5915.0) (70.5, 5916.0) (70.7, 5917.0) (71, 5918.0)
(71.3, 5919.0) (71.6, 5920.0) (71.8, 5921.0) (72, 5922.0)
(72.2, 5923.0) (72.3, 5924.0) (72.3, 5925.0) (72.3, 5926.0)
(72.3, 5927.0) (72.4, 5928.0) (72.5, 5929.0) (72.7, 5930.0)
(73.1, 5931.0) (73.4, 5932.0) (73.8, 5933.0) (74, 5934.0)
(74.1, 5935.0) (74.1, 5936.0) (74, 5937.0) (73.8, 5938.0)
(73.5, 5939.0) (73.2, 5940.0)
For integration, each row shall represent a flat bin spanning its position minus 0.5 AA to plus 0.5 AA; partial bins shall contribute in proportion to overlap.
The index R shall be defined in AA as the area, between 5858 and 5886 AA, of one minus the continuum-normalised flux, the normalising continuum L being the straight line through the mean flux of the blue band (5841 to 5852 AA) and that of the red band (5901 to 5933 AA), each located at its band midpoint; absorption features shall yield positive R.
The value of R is -2.5 AA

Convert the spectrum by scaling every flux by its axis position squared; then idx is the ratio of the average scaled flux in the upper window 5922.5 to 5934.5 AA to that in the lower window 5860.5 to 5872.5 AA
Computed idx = 0.9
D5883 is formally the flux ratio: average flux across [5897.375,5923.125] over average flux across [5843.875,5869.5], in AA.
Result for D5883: 0.93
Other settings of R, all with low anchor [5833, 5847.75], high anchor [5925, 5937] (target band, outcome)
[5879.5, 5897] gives 0.87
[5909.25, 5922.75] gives 0.33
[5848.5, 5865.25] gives -1.15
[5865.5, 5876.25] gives -0.76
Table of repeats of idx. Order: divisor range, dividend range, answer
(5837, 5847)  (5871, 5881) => 1.09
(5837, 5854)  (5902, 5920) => 1.01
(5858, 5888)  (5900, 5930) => 0.94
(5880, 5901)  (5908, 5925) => 1.04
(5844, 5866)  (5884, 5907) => 0.91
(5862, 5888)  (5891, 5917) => 0.91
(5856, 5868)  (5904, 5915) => 0.92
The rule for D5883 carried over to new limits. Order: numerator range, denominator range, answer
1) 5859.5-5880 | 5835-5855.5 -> 1.08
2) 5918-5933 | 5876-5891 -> 0.97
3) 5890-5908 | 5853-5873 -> 0.87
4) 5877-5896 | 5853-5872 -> 0.89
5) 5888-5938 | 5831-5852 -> 0.97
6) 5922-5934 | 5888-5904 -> 1.07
